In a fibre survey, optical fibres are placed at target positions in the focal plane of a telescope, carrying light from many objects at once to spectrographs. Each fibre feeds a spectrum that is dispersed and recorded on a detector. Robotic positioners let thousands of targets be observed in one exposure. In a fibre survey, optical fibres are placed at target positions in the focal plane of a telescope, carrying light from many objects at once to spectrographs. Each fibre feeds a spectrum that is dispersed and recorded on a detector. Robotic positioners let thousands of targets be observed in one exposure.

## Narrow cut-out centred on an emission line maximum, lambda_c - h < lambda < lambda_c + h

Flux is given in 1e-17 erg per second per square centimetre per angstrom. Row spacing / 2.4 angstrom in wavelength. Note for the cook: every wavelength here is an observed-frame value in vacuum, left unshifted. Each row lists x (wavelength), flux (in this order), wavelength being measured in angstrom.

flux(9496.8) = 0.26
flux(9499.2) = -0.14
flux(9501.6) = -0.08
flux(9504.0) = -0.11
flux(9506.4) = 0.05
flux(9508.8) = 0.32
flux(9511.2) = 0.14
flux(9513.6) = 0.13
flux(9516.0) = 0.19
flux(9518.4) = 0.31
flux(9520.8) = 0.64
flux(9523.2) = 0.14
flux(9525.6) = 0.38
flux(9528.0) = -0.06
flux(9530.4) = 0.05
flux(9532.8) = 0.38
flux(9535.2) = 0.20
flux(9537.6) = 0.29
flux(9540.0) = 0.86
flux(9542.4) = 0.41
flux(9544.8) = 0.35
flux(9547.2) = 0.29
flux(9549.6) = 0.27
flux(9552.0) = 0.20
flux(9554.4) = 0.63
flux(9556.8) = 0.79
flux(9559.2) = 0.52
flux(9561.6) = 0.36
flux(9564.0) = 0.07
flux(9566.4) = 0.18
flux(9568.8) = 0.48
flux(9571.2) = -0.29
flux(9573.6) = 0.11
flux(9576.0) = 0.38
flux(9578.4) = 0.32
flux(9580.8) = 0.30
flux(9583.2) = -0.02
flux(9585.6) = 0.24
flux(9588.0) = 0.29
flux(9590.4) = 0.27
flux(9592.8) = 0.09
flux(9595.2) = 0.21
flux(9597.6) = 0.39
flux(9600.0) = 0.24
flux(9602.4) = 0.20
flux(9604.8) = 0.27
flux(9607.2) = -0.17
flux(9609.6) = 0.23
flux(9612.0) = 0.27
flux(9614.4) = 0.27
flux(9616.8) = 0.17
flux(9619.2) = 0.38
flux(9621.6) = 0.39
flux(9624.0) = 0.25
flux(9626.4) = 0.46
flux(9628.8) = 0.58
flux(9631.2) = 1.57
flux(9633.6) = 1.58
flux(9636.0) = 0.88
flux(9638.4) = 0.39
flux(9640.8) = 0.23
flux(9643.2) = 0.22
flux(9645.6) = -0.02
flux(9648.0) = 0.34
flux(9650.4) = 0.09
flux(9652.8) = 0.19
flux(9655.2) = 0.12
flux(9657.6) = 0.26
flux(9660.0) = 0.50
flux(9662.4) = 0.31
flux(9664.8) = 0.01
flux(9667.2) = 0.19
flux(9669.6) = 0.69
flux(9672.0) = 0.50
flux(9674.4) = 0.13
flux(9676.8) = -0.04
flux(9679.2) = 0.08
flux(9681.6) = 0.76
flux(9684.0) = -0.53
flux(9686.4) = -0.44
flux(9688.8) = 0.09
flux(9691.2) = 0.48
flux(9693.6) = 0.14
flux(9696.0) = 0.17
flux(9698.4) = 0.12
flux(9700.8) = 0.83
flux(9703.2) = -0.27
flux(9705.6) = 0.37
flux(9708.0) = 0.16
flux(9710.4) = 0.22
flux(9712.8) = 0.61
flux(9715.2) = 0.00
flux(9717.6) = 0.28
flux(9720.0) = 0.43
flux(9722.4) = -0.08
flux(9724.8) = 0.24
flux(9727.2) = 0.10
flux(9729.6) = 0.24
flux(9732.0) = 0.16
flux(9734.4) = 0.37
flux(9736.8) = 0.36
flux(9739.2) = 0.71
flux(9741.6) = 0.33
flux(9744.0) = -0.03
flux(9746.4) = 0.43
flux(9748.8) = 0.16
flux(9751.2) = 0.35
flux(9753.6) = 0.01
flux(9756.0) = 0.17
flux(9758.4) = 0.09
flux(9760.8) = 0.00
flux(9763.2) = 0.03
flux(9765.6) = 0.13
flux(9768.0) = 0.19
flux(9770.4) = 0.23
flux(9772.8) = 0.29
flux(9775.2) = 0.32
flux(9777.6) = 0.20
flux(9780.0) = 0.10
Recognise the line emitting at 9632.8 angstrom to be [O III] 5007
